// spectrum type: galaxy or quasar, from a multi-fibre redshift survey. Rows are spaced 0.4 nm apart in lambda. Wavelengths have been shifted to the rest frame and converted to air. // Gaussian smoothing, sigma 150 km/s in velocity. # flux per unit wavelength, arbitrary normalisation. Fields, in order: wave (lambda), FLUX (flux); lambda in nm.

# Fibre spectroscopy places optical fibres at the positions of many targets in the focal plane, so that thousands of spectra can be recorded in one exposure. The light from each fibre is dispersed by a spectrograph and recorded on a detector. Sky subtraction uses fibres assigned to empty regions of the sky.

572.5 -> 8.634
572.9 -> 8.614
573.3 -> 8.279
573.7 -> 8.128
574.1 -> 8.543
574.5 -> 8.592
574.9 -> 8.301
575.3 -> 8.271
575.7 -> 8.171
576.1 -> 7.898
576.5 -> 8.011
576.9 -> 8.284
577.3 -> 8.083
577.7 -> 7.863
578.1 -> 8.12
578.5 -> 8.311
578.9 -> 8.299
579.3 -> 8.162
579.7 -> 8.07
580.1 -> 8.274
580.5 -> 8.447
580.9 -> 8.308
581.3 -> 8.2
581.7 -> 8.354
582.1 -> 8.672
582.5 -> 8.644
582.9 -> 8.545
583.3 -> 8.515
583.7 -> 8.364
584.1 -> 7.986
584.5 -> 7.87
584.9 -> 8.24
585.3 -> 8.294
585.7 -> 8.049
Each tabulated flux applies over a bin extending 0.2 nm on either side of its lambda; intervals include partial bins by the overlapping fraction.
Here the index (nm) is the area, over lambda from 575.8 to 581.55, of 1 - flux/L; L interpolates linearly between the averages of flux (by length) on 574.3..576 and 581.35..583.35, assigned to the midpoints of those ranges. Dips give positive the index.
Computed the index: 0.17 nm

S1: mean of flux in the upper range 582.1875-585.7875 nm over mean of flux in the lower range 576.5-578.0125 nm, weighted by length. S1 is 1.03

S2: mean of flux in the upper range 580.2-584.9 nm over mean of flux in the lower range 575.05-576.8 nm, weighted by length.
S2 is 1.03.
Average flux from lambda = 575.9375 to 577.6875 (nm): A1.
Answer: 8.05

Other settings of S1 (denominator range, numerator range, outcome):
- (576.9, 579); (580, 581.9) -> 1.02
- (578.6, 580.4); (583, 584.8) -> 1.00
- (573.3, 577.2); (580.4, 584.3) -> 1.02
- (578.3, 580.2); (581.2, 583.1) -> 1.03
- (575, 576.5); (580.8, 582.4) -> 1.04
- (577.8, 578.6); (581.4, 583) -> 1.05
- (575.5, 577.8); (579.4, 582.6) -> 1.04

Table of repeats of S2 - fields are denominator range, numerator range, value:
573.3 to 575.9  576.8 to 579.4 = 0.98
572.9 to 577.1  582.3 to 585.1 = 1.01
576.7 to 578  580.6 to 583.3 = 1.05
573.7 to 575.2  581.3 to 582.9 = 1.01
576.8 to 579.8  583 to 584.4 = 1.02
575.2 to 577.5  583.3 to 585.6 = 1.01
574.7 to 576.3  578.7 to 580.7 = 1.01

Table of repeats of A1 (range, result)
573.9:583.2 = 8.28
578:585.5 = 8.3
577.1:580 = 8.13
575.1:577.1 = 8.13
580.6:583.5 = 8.46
